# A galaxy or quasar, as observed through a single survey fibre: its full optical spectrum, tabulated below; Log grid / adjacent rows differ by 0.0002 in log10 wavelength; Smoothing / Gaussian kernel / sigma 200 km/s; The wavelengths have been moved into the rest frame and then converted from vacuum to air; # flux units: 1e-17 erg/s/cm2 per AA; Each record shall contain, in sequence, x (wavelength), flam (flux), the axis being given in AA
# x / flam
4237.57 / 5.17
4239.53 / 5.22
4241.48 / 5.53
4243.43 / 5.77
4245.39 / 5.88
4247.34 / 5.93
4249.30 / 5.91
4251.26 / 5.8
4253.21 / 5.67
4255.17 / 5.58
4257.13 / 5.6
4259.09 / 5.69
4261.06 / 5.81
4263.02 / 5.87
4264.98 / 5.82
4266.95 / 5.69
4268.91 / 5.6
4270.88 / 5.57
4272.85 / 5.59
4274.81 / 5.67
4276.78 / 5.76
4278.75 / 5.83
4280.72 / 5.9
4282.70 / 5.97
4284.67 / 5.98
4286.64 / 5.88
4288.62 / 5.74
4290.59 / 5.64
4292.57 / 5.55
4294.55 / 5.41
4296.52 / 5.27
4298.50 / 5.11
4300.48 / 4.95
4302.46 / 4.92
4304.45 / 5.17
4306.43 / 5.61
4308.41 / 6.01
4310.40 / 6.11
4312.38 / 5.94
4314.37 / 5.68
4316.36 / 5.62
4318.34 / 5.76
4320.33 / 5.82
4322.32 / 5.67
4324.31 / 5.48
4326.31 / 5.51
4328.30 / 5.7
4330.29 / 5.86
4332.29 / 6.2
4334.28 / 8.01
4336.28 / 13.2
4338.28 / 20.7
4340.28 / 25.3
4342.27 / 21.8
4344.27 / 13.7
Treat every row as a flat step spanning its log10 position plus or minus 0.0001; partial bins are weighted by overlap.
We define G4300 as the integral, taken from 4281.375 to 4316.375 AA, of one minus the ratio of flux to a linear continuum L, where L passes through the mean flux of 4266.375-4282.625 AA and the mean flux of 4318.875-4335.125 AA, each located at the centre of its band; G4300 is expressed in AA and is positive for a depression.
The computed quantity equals 1.6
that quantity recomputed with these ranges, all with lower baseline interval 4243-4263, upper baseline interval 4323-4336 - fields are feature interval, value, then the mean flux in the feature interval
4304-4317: 1.2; 5.76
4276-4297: 1.2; 5.73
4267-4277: 0.5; 5.64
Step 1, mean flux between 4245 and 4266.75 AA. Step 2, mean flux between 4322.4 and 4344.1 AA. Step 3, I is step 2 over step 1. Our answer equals 2.01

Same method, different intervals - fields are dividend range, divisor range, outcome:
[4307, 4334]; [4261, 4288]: 1.01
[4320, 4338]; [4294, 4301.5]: 1.43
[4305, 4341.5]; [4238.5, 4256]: 1.45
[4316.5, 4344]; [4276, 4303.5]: 1.86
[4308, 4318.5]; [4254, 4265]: 1.02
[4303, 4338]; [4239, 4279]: 1.15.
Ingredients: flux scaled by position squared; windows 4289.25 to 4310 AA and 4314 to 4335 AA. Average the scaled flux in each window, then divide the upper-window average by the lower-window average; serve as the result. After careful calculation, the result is 1.1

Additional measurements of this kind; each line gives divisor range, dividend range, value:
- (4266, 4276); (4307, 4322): 1.06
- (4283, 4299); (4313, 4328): 1.02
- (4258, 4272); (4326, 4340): 1.87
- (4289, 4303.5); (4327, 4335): 1.22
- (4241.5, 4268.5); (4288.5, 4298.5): 0.97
